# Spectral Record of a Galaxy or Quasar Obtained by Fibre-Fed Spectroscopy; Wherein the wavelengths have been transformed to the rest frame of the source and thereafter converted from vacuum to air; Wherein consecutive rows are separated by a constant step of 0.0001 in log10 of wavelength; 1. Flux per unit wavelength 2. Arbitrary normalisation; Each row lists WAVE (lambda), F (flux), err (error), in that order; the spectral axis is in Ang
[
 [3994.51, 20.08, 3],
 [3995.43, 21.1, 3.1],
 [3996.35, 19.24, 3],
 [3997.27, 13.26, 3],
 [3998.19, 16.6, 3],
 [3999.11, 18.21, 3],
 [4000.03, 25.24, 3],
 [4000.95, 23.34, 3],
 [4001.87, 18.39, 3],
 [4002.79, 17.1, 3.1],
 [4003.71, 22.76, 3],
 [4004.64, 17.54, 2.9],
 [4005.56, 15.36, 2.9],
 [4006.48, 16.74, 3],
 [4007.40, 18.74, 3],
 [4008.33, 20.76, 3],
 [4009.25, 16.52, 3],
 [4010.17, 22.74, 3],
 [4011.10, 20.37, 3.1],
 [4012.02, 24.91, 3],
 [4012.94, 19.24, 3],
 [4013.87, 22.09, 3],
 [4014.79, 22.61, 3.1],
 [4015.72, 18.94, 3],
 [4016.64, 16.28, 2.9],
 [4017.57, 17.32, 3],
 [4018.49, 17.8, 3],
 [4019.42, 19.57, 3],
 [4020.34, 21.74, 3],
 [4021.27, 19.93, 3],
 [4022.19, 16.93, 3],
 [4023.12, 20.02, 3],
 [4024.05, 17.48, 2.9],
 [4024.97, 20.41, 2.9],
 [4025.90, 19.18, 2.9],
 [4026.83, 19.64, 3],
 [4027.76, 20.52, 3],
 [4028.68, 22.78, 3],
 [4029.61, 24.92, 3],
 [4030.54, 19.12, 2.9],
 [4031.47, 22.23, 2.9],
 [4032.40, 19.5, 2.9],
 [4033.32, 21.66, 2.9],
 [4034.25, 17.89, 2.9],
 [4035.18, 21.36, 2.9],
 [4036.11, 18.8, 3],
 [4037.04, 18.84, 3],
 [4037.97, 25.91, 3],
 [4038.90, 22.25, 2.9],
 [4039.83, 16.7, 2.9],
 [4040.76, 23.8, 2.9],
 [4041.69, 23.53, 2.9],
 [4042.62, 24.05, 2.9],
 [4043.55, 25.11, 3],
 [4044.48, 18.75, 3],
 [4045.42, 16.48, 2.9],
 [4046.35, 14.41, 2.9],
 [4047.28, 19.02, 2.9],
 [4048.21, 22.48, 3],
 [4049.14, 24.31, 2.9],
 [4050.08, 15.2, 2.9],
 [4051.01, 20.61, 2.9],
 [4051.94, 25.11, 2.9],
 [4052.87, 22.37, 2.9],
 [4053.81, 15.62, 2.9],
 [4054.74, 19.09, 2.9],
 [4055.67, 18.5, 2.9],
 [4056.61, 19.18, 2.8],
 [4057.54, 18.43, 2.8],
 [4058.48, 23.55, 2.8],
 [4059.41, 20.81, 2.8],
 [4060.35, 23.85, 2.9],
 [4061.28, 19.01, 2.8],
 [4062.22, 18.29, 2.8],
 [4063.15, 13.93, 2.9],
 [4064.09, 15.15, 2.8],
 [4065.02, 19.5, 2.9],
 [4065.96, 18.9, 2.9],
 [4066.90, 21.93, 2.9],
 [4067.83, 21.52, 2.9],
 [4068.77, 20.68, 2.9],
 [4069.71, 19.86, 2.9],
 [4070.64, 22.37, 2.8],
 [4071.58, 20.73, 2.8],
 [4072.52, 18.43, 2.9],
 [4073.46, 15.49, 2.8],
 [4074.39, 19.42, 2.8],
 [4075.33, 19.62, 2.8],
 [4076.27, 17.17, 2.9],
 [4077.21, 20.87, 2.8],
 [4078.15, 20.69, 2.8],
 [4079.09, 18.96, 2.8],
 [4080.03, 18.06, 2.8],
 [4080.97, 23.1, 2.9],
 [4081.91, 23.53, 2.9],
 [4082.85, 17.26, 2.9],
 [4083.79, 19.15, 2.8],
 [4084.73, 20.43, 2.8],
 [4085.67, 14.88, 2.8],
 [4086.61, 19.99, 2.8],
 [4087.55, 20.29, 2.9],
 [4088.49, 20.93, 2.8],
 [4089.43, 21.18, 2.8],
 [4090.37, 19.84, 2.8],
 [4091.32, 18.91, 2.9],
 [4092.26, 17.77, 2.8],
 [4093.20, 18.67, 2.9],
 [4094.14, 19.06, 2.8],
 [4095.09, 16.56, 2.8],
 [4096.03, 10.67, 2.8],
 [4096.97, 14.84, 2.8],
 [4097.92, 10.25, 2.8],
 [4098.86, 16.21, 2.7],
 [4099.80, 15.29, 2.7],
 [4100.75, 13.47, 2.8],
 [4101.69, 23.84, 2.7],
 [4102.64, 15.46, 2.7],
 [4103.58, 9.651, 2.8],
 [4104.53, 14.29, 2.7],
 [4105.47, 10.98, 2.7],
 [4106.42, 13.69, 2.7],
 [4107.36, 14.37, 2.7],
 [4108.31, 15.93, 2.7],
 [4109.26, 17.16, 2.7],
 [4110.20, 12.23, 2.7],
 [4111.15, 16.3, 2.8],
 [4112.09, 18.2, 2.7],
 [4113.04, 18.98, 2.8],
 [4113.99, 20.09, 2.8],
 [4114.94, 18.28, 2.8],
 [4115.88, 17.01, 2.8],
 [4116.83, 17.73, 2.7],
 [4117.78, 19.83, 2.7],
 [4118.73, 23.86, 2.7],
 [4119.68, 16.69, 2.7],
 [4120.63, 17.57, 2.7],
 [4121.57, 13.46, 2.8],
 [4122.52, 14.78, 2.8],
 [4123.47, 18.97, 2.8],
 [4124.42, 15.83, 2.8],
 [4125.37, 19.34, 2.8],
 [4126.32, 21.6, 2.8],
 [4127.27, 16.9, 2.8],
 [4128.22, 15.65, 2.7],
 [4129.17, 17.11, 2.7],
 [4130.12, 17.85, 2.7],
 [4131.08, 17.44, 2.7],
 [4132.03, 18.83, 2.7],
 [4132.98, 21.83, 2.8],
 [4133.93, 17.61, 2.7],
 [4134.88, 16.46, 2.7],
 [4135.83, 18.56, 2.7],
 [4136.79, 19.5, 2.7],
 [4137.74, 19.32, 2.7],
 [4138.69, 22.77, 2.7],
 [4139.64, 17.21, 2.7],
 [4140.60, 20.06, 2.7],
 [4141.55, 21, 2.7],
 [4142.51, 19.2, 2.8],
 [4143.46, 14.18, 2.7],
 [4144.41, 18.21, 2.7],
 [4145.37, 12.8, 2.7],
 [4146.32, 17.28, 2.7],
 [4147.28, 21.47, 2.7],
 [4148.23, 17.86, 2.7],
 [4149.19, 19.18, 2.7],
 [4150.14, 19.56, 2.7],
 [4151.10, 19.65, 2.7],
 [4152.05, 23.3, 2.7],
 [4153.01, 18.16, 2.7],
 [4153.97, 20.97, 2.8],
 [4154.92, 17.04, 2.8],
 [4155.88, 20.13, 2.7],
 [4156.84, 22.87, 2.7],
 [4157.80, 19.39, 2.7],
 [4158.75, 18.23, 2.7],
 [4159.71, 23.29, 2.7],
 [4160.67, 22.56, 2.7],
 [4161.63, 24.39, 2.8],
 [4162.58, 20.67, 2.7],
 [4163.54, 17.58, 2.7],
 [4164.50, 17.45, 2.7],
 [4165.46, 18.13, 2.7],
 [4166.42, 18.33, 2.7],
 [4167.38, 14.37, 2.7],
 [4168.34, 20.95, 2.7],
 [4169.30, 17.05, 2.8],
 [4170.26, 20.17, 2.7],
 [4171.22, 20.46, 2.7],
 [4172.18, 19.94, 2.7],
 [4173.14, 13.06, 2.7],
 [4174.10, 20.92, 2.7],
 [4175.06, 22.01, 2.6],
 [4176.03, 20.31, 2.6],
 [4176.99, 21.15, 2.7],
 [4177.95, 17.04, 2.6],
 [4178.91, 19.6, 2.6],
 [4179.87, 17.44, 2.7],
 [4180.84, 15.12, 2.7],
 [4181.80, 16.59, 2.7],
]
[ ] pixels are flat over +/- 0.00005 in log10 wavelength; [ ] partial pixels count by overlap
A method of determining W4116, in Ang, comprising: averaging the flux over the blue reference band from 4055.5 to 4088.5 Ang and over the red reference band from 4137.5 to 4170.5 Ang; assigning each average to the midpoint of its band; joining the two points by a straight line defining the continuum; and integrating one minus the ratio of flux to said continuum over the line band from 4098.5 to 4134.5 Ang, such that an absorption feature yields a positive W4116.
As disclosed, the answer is 4.53 Ang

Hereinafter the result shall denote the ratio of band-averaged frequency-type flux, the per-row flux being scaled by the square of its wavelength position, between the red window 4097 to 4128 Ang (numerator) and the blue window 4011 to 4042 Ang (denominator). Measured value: 0.84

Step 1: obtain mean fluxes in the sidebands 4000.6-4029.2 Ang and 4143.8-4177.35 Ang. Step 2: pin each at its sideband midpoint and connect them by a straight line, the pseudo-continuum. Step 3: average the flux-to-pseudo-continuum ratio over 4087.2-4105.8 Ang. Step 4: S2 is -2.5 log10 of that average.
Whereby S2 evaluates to 0.18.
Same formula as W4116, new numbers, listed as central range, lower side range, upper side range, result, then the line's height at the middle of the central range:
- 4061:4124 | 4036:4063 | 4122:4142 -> 5.3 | 19.4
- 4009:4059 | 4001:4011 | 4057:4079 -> -2.9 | 19.2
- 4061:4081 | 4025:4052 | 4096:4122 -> -0.7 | 18.6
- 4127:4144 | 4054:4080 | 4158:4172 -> 0.9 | 19.5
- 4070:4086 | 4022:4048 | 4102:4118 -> -1.4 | 17.9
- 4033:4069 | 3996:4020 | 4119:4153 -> -2.2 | 19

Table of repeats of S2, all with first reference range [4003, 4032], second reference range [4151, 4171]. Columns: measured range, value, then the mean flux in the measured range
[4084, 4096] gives 0.059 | 18.7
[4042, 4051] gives -0.014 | 20.1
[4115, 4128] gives 0.106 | 17.9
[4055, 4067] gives 0.032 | 19.2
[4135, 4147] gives 0.082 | 18.3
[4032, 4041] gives -0.043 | 20.6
